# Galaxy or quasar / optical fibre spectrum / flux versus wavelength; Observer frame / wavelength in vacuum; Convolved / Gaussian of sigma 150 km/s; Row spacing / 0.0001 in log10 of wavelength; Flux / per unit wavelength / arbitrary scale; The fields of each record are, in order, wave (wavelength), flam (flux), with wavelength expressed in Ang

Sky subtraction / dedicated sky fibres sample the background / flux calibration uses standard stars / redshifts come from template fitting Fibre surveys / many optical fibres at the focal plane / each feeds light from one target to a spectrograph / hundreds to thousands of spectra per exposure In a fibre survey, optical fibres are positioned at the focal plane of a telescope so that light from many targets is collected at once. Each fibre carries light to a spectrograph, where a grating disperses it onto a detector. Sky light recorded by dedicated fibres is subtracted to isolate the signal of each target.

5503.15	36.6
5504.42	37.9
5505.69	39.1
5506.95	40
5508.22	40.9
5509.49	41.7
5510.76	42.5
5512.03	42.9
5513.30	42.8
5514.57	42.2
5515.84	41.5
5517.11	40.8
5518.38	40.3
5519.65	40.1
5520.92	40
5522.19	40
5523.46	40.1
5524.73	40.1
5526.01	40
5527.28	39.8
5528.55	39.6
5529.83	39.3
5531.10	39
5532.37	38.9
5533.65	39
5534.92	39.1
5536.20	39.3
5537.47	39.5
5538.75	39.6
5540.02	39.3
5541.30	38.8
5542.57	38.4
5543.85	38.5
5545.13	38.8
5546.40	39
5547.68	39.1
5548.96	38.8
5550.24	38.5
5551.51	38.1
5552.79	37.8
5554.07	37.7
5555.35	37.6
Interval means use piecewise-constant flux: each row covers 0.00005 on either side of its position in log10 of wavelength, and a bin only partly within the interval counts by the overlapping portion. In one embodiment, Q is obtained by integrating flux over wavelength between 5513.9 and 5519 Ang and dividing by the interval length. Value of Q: 41.2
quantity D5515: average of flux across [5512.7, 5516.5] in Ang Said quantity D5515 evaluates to 42.1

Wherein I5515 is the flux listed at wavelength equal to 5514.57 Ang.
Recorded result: 42.2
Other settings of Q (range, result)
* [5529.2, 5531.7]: 39.2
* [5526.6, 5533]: 39.4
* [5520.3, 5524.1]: 40.1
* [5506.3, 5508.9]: 40.5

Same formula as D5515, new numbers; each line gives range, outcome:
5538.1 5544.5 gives 38.9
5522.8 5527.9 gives 40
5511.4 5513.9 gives 42.8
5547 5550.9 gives 38.8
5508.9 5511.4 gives 42.1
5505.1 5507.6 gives 39.7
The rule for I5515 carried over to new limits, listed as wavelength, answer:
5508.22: 40.9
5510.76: 42.5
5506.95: 40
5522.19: 40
